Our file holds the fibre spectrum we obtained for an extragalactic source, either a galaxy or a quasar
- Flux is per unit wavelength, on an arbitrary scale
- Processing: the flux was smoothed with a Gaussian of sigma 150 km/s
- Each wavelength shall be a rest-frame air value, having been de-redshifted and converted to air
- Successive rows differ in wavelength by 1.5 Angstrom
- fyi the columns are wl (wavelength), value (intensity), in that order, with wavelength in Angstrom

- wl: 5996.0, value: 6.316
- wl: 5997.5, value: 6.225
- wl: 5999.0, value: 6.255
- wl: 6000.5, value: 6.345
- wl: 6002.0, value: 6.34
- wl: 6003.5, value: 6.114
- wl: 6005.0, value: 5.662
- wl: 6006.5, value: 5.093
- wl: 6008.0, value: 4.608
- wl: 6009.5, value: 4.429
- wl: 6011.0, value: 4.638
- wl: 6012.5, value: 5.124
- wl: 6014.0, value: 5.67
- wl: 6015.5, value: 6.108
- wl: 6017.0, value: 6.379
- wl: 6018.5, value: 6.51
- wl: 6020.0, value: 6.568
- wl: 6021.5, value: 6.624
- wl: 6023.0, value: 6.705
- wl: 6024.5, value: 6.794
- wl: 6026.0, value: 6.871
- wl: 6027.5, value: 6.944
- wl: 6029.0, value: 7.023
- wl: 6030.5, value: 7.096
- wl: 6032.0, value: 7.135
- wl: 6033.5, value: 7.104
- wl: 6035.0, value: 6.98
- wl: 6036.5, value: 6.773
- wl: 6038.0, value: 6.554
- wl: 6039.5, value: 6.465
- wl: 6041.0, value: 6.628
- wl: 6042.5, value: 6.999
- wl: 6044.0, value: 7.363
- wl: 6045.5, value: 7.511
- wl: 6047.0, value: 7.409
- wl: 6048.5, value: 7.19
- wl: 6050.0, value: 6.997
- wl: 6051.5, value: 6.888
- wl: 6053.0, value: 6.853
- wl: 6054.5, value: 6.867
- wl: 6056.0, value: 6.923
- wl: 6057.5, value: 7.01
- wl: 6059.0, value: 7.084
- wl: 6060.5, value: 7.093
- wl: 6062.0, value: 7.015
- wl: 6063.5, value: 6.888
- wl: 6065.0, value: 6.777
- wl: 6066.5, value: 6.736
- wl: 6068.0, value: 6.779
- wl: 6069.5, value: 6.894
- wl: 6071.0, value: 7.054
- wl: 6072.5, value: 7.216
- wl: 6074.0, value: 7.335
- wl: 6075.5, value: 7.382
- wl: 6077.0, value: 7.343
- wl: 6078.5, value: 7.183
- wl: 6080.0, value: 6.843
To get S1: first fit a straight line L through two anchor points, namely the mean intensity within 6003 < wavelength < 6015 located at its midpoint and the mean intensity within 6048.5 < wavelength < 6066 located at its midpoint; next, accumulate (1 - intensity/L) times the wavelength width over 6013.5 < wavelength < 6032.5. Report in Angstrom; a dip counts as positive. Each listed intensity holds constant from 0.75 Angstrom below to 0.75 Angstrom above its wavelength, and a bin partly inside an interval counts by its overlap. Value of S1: -3.2 Angstrom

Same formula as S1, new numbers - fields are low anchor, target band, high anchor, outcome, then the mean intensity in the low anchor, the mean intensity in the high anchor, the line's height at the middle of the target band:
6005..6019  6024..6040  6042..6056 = -1.5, 5.39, 7.11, 6.32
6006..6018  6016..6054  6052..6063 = -4.8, 5.29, 6.97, 6.14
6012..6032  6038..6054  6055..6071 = -0.6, 6.53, 6.93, 6.76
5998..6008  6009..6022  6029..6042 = 1.0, 5.87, 6.86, 6.25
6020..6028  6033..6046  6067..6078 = -0.1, 6.76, 7.13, 6.88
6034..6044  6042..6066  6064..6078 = -0.5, 6.79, 7.06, 6.91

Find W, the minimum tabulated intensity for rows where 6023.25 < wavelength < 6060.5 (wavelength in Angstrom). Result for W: 6.465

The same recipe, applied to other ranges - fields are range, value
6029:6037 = 6.773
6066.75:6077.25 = 6.779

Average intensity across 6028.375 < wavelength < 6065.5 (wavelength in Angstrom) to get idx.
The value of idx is 6.99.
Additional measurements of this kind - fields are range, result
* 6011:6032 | 6.45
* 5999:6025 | 5.87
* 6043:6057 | 7.11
